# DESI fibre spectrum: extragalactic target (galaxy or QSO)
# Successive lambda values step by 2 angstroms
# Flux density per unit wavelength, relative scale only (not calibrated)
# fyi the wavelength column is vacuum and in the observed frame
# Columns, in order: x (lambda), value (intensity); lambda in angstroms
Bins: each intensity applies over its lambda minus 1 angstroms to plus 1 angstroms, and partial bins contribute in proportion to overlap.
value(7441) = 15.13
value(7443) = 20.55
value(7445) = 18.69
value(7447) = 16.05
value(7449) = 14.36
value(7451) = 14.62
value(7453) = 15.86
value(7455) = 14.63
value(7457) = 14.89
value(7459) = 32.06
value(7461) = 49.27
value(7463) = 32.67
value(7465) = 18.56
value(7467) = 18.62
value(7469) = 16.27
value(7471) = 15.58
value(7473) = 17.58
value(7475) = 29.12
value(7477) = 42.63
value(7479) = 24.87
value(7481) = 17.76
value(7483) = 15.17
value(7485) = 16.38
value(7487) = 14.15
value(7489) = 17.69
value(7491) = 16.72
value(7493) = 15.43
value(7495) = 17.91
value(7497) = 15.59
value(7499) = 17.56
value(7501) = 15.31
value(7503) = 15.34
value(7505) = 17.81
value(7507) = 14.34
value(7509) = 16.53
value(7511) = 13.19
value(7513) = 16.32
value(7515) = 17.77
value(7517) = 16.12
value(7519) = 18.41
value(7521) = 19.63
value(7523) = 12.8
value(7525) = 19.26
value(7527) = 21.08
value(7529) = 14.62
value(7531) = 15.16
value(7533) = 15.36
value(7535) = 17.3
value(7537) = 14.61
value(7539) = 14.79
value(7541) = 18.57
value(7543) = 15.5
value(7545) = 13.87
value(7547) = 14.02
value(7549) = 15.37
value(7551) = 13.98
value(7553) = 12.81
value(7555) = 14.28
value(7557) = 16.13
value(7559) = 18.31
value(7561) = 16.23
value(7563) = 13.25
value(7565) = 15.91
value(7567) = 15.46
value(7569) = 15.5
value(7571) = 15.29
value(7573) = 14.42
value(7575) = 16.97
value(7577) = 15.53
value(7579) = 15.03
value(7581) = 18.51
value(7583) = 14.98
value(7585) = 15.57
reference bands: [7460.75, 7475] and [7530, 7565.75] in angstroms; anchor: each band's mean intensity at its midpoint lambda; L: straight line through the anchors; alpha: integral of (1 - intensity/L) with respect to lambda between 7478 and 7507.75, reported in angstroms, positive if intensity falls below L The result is 5.6 angstroms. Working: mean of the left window 23.1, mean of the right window 15.3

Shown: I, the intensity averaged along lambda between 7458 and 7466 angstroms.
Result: 33.1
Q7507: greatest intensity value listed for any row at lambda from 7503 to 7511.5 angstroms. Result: 17.81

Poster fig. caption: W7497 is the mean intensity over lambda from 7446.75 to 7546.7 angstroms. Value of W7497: 18.5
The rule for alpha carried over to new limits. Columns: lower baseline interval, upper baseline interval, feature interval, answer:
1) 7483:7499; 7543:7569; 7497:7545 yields -2.0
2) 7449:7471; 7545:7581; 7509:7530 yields 1.4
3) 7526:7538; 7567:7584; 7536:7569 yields 1.8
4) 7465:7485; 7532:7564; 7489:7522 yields 4.1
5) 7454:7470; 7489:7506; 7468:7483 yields -1.0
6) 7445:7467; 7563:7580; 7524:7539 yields 0.9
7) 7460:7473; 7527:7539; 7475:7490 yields 0.6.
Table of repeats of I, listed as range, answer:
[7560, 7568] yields 15.2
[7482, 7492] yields 16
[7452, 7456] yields 15.2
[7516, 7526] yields 17.2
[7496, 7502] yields 16.2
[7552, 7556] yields 13.5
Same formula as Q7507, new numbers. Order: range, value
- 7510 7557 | 21.08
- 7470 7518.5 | 42.63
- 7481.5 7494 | 17.69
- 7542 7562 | 18.31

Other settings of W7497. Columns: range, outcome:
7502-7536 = 16.5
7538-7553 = 15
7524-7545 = 16.5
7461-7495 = 21.3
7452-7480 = 24.5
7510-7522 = 16.9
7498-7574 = 15.8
